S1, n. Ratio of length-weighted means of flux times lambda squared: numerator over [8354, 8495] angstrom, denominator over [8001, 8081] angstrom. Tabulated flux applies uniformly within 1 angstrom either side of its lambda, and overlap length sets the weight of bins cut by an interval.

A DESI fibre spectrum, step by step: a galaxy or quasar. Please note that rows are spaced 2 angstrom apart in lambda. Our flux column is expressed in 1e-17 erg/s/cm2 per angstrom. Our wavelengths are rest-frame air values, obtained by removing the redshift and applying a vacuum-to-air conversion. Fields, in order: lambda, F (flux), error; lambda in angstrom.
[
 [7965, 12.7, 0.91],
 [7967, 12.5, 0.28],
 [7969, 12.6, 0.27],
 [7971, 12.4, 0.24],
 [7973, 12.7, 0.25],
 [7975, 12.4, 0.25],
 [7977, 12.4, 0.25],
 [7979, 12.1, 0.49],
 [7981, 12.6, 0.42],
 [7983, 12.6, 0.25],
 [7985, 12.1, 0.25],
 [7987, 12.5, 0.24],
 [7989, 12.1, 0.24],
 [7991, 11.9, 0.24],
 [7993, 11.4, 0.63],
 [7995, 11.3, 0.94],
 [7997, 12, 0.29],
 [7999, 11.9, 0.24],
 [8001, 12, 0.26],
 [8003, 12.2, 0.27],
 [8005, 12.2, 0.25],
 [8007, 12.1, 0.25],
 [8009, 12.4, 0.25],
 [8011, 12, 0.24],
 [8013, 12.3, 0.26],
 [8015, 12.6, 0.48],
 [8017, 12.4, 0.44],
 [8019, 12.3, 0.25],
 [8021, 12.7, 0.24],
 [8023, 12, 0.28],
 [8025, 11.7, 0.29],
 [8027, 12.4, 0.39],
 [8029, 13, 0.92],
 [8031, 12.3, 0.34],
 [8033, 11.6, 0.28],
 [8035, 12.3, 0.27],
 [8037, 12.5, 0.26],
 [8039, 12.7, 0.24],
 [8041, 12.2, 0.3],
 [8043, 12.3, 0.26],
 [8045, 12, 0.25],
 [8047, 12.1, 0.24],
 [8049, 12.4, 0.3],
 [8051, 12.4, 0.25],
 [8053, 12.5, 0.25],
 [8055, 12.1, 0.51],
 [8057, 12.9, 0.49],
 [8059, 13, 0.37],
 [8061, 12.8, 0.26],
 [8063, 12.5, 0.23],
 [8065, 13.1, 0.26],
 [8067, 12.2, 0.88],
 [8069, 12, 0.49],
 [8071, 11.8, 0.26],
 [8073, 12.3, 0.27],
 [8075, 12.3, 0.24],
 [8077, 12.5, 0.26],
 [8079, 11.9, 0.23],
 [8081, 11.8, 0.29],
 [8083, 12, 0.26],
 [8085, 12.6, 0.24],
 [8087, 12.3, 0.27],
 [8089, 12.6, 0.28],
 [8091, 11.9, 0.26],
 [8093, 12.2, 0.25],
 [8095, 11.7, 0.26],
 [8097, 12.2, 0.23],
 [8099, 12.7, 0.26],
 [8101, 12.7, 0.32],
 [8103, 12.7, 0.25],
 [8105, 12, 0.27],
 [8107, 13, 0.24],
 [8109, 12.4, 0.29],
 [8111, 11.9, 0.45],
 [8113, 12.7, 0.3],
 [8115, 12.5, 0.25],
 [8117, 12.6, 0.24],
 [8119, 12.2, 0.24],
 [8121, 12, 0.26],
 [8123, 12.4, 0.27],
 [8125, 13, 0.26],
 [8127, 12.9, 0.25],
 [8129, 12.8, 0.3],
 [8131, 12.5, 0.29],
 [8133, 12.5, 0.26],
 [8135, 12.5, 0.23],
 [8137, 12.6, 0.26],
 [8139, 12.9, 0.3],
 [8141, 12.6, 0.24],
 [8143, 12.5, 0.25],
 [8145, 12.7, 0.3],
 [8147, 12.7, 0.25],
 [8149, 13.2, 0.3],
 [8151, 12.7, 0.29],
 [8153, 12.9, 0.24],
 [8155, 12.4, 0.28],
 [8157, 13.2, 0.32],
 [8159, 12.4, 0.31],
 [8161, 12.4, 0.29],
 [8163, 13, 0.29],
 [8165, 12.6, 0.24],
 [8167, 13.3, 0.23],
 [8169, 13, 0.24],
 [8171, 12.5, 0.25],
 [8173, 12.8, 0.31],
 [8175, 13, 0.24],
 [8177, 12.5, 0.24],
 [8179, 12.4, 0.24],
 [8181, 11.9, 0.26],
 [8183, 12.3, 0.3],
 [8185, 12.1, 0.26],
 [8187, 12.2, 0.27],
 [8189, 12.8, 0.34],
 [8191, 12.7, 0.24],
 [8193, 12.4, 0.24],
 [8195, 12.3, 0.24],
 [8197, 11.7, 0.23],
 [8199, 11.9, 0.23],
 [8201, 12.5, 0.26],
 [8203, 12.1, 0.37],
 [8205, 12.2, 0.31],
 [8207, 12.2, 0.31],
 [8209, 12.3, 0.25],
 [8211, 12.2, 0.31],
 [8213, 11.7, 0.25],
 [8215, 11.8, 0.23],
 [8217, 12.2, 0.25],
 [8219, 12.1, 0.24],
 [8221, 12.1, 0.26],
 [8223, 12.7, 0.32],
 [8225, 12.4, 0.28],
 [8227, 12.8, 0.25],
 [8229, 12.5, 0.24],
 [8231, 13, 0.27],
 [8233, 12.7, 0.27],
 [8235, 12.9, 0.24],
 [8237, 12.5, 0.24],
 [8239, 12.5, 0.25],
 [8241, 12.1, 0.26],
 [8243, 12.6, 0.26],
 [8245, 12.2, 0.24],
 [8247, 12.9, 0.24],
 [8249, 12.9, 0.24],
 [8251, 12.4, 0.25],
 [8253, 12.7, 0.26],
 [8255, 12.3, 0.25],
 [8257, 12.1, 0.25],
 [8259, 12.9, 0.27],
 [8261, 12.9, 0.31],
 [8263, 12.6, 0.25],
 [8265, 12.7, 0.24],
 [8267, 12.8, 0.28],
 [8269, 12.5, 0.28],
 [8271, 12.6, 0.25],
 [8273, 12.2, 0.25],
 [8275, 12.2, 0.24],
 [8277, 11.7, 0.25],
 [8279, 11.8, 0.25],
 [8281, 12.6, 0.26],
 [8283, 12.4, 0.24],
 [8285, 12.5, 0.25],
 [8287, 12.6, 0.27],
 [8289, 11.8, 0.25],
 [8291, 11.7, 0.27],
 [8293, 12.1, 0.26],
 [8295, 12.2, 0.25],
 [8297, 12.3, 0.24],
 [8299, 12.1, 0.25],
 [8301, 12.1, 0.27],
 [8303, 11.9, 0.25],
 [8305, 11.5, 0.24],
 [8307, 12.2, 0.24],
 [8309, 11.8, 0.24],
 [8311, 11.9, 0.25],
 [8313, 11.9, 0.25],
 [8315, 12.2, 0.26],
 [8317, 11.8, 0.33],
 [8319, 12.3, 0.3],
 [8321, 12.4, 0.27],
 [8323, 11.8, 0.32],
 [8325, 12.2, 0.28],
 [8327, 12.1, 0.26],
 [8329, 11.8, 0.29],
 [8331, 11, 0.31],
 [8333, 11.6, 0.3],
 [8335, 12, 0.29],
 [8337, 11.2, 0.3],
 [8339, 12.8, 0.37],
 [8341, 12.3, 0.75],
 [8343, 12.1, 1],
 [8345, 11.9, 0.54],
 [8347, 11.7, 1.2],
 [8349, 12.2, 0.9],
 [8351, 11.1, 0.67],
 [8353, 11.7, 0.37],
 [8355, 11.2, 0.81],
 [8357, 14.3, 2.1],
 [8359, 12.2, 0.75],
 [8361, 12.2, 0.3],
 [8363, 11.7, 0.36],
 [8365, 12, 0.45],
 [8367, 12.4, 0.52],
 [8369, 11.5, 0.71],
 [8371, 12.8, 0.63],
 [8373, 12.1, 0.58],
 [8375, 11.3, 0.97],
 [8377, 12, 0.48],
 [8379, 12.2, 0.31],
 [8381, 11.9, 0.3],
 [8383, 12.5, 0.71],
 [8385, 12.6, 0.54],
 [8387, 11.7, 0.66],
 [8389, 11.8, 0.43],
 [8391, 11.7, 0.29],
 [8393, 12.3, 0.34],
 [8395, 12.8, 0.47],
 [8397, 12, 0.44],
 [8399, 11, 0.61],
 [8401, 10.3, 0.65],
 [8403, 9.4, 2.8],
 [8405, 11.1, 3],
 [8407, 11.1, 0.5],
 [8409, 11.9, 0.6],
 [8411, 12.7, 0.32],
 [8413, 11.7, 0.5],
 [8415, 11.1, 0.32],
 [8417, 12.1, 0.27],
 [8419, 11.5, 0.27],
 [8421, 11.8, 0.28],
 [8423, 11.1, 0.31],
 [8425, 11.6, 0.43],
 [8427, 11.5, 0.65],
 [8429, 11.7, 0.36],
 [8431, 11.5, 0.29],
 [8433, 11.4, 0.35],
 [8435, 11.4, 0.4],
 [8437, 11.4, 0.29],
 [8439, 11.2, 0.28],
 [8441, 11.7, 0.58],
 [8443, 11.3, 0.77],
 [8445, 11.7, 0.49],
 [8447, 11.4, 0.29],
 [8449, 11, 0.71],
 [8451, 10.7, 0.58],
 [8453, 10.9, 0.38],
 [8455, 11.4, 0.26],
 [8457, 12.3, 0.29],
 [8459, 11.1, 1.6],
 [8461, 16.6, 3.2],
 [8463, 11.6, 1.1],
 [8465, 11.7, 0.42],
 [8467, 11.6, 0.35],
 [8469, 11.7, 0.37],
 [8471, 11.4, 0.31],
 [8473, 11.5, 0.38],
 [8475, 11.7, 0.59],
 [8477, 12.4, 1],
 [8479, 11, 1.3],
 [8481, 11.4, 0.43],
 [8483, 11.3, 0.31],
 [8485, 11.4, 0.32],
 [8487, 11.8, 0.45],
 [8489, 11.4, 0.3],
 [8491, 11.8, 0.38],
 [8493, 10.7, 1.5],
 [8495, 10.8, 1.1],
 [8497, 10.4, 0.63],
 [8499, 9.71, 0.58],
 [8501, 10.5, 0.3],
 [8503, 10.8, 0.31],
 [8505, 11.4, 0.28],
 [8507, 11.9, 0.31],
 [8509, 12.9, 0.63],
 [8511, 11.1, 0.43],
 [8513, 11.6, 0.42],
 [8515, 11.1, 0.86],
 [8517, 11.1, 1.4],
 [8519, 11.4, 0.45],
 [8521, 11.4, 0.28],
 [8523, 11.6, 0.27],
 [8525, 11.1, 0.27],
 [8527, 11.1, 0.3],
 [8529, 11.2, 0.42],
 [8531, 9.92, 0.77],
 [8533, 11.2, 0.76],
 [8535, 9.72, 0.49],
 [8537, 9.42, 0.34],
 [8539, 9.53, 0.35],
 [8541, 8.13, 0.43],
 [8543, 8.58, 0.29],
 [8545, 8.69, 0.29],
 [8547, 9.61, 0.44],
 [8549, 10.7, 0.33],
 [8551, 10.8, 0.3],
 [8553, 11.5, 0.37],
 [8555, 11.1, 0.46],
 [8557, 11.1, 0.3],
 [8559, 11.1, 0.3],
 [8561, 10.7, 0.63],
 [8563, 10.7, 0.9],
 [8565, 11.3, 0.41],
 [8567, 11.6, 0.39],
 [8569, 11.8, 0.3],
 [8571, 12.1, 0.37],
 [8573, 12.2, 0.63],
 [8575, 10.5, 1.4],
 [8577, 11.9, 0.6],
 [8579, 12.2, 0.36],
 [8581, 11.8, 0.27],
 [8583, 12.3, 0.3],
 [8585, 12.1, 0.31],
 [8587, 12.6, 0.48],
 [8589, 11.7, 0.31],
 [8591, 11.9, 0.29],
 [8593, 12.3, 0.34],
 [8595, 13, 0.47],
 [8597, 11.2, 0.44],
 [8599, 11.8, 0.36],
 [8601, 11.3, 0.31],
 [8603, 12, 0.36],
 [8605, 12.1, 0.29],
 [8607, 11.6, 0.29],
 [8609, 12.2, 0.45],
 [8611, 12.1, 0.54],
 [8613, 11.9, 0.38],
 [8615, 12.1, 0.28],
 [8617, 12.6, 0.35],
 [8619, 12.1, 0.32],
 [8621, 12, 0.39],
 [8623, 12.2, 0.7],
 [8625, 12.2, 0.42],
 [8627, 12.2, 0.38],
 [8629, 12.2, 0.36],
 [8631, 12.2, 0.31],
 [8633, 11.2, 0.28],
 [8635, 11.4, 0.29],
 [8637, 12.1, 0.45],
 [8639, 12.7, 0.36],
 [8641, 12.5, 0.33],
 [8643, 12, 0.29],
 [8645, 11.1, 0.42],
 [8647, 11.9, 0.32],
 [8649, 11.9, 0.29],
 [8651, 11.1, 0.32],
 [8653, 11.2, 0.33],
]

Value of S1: 1.0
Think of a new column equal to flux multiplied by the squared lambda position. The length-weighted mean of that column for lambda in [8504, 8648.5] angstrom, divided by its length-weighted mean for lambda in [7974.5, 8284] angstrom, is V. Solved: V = 1.03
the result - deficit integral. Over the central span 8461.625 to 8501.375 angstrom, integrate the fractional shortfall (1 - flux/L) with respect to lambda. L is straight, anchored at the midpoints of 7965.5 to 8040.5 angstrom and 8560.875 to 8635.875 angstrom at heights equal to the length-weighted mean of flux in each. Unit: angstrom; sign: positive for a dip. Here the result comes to 2.0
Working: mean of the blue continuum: 12.3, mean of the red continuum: 11.9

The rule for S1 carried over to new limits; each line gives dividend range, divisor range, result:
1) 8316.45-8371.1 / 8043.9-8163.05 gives 1.02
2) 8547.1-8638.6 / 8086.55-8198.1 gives 1.05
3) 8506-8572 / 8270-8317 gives 0.95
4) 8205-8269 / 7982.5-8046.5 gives 1.08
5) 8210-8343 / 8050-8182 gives 1.02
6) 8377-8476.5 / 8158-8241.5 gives 0.99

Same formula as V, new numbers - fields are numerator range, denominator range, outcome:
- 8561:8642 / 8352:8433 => 1.06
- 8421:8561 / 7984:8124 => 1.01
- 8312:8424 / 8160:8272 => 0.99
